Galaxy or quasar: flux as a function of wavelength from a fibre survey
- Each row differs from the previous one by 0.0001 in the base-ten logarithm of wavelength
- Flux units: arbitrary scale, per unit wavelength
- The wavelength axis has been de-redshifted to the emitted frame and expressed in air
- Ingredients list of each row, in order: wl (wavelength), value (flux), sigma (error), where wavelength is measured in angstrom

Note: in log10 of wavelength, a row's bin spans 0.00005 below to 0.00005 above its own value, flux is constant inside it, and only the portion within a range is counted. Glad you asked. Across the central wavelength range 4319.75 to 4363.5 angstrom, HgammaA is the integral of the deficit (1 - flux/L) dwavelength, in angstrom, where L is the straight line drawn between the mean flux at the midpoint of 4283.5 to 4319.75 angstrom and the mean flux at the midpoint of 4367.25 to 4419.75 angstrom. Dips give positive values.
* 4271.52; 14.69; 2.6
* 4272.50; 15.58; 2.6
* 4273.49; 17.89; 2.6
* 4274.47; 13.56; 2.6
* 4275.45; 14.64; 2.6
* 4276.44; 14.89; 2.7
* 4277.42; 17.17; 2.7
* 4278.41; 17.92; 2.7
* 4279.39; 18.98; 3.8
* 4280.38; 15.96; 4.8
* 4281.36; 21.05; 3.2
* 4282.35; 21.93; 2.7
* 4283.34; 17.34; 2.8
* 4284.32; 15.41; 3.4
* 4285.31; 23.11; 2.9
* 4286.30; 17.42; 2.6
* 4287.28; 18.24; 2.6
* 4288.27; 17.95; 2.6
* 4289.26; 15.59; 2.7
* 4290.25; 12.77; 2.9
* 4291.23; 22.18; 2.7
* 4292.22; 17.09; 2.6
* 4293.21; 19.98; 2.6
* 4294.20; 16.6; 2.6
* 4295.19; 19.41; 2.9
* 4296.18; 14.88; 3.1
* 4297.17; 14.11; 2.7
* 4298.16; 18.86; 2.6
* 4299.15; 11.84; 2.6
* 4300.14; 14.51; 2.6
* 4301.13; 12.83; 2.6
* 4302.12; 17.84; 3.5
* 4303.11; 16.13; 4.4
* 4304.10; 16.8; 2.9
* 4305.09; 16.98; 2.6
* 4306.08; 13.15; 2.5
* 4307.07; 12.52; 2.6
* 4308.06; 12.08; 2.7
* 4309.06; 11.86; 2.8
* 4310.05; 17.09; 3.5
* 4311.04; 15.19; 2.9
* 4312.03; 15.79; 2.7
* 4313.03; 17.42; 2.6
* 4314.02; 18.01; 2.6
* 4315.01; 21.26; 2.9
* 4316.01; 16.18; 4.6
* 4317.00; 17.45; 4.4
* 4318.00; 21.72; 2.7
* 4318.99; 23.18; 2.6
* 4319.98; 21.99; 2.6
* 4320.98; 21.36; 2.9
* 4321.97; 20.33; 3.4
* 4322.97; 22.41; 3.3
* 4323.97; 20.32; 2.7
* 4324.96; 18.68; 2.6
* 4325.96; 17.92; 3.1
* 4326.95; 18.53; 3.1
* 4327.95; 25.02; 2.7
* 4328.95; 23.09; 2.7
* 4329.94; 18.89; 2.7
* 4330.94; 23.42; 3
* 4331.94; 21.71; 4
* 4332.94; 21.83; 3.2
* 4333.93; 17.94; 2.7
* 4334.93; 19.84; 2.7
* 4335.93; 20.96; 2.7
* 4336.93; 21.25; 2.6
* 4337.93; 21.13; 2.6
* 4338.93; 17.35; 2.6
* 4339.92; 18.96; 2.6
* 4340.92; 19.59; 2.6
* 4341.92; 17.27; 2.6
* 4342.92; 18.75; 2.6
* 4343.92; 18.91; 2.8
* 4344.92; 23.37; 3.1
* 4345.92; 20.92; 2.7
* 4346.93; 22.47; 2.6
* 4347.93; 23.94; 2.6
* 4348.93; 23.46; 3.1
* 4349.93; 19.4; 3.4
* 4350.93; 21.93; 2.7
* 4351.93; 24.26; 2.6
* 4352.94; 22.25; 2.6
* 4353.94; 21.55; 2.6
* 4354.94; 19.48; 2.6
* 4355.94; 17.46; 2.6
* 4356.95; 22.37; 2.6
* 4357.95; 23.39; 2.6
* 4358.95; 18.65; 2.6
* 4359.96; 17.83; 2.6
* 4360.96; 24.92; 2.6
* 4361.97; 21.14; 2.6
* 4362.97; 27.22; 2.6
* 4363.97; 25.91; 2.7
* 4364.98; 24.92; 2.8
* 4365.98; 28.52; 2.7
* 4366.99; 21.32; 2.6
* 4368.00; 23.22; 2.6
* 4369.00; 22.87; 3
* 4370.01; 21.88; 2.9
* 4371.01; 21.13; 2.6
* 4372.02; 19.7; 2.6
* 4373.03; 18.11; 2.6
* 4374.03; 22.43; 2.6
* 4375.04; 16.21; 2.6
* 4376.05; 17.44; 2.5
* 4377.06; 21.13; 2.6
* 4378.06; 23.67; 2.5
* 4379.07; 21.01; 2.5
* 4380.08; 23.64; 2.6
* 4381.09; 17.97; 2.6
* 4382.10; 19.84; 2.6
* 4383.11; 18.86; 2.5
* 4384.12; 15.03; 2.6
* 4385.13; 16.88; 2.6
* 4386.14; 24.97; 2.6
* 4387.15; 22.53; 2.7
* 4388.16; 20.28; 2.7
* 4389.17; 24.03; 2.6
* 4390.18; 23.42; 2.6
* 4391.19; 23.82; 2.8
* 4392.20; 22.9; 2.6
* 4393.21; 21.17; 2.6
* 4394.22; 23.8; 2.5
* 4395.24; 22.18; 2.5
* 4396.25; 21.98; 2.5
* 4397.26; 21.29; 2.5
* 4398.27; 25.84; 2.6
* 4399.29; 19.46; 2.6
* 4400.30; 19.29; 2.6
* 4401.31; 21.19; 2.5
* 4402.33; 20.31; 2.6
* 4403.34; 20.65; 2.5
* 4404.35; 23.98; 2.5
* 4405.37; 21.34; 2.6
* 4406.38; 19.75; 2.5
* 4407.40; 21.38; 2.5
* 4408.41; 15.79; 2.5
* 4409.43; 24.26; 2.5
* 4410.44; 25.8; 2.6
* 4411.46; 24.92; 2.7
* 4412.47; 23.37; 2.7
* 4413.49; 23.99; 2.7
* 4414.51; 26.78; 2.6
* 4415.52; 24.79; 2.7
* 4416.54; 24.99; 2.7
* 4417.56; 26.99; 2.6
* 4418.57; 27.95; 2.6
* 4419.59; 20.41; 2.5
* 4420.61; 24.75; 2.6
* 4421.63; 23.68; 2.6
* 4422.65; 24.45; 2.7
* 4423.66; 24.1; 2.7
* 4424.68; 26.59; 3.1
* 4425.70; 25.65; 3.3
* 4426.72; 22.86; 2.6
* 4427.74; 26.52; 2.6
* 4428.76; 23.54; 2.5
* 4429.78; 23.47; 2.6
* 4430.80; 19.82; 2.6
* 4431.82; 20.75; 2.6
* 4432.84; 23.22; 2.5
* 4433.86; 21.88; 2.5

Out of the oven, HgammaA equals -4.6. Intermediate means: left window 16.8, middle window 21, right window 21.9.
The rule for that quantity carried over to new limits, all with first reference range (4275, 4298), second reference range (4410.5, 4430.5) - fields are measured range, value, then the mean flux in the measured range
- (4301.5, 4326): 1.8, 17.7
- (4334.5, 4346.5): 0.3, 19.9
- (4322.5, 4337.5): -0.7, 20.8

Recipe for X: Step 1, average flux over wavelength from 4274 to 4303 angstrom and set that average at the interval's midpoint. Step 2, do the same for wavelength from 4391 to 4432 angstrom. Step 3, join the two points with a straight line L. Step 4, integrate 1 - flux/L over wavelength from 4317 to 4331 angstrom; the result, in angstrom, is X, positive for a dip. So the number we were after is -1.66 angstrom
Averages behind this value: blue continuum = 17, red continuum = 23.1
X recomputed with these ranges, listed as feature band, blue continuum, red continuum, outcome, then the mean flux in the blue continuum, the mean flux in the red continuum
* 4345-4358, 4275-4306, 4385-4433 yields -1.1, 17.1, 23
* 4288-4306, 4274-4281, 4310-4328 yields 1.4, 16.3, 19.4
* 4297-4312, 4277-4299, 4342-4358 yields 3.1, 17.8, 21.3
